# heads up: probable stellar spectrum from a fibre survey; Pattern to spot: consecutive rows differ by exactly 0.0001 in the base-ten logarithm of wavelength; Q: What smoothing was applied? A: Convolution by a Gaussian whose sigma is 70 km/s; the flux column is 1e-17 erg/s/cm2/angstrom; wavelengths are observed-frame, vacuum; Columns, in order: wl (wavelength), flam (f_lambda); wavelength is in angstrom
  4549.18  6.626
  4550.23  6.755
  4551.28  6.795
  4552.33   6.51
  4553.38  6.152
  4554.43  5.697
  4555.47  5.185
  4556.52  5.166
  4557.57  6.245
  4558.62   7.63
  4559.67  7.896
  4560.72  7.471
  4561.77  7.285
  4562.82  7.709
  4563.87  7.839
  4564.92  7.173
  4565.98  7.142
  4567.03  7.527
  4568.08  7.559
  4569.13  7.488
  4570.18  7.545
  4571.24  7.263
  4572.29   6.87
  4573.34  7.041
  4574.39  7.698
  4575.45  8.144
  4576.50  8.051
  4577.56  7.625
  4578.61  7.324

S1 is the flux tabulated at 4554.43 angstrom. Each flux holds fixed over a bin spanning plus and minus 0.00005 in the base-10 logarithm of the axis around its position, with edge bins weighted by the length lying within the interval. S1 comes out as 5.697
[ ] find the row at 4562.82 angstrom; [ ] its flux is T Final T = 7.709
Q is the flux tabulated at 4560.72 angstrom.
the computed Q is 7.471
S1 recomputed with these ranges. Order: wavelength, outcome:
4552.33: 6.51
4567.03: 7.527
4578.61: 7.324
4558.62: 7.63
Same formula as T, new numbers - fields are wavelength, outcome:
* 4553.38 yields 6.152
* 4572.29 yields 6.87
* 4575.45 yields 8.144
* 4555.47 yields 5.185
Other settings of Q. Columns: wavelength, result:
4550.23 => 6.755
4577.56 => 7.625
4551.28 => 6.795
